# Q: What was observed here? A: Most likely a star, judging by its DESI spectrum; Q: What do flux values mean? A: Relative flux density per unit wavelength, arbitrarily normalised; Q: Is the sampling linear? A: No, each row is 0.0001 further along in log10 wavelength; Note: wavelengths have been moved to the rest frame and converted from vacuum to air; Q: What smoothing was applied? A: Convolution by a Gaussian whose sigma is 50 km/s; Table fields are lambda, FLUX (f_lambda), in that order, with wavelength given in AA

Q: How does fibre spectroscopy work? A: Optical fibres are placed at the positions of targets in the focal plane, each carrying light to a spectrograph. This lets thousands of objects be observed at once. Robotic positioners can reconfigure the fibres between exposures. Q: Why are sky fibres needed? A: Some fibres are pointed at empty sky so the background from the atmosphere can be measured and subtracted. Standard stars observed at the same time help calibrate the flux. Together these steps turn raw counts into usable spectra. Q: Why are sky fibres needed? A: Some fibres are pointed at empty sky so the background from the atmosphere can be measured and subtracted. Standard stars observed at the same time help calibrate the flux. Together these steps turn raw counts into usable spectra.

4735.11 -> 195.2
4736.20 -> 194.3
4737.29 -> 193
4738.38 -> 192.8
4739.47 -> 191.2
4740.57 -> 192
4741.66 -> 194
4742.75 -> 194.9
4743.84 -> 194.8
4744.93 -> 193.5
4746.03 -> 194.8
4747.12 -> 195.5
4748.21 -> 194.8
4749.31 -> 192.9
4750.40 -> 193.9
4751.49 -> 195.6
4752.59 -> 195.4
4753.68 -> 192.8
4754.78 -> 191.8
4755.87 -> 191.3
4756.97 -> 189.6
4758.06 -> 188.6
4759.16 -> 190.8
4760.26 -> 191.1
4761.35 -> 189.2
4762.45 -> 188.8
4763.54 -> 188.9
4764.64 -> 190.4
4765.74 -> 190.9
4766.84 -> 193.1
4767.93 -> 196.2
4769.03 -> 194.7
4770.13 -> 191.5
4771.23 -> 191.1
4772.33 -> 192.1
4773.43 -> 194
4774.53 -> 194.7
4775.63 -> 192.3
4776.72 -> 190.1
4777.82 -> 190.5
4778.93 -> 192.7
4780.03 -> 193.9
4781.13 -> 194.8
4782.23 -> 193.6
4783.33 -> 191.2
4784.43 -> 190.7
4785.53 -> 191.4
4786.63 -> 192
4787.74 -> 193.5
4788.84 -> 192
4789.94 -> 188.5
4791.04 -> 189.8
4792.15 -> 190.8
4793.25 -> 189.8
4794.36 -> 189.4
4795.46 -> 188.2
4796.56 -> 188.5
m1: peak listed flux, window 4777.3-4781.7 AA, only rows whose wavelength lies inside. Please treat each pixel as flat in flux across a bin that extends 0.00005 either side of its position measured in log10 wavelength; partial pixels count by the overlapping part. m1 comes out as 194.8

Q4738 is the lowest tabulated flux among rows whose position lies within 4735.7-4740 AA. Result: 191.2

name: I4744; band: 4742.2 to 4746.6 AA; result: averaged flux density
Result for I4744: 195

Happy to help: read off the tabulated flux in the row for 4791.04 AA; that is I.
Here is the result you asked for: 189.8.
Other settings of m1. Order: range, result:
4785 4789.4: 193.5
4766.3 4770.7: 196.2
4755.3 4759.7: 191.3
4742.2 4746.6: 194.9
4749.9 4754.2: 195.6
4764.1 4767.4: 193.1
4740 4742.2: 194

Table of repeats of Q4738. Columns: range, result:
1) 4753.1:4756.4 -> 191.3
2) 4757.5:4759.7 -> 188.6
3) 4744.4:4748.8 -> 193.5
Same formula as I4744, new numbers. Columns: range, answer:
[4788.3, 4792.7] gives 190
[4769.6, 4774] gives 192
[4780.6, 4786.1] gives 193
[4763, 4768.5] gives 192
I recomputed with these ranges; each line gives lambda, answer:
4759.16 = 190.8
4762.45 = 188.8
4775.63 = 192.3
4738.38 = 192.8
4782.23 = 193.6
